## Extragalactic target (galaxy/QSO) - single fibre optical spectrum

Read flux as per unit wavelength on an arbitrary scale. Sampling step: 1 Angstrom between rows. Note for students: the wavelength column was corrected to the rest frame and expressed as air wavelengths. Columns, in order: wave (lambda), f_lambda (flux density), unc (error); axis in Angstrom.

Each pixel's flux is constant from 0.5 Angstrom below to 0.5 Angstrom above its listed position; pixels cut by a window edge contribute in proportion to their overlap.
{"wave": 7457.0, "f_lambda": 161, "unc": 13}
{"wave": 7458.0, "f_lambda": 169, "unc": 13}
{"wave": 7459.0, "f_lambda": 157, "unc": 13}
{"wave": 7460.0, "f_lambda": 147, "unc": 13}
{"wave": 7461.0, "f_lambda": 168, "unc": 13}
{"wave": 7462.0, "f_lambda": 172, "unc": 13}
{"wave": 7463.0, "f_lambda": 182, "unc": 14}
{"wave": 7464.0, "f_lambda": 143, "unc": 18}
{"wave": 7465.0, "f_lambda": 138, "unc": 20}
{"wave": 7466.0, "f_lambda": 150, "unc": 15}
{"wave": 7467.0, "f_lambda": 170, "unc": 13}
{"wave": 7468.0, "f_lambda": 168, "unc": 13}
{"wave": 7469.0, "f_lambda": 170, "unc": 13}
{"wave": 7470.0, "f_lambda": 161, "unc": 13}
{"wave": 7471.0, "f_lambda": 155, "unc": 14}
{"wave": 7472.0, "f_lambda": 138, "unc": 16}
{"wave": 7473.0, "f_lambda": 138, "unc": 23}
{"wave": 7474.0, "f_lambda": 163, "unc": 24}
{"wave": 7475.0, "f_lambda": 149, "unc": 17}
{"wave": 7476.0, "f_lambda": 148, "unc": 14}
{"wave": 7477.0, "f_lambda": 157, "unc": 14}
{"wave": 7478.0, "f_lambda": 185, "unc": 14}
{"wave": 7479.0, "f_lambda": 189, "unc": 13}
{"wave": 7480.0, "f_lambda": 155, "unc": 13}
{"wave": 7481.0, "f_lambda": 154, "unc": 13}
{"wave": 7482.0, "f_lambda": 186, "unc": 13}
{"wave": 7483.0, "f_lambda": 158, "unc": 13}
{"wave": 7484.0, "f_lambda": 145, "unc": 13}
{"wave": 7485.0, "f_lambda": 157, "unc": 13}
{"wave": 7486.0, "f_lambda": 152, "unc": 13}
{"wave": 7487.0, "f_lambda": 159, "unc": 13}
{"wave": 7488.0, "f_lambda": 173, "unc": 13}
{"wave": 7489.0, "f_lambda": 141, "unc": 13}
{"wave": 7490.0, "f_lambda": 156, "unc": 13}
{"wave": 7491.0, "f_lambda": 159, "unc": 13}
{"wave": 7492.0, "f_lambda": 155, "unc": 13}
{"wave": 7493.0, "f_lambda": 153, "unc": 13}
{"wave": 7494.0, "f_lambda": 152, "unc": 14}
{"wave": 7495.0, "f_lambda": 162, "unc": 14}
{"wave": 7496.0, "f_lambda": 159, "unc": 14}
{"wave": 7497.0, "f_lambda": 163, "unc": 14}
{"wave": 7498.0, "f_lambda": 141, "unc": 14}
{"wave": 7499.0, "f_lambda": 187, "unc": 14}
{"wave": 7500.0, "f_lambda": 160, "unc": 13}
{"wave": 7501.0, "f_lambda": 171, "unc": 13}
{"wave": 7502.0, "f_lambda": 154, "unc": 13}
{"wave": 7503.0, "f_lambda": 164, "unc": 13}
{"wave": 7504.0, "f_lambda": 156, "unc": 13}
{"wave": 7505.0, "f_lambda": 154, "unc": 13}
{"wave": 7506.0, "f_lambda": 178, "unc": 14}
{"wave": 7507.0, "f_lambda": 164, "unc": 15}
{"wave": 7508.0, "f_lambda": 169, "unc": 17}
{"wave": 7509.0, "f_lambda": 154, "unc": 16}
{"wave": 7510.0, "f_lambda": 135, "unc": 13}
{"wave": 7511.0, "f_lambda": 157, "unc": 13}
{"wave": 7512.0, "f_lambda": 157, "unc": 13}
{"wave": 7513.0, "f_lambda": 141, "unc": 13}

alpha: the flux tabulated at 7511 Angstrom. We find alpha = 157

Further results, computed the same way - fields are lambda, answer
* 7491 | 159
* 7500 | 160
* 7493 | 153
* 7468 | 168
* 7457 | 161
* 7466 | 150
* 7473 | 138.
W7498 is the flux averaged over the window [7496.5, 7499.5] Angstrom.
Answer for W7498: 164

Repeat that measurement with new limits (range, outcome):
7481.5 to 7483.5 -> 172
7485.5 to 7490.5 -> 156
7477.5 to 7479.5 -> 187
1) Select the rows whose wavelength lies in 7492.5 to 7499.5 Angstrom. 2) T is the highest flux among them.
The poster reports 187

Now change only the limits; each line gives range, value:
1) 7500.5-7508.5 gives 178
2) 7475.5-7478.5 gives 185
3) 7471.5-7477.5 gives 163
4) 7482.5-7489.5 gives 173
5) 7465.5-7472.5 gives 170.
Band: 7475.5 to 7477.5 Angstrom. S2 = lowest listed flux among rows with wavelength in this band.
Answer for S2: 148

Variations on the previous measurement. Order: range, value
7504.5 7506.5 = 154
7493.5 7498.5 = 141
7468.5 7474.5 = 138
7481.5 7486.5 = 145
